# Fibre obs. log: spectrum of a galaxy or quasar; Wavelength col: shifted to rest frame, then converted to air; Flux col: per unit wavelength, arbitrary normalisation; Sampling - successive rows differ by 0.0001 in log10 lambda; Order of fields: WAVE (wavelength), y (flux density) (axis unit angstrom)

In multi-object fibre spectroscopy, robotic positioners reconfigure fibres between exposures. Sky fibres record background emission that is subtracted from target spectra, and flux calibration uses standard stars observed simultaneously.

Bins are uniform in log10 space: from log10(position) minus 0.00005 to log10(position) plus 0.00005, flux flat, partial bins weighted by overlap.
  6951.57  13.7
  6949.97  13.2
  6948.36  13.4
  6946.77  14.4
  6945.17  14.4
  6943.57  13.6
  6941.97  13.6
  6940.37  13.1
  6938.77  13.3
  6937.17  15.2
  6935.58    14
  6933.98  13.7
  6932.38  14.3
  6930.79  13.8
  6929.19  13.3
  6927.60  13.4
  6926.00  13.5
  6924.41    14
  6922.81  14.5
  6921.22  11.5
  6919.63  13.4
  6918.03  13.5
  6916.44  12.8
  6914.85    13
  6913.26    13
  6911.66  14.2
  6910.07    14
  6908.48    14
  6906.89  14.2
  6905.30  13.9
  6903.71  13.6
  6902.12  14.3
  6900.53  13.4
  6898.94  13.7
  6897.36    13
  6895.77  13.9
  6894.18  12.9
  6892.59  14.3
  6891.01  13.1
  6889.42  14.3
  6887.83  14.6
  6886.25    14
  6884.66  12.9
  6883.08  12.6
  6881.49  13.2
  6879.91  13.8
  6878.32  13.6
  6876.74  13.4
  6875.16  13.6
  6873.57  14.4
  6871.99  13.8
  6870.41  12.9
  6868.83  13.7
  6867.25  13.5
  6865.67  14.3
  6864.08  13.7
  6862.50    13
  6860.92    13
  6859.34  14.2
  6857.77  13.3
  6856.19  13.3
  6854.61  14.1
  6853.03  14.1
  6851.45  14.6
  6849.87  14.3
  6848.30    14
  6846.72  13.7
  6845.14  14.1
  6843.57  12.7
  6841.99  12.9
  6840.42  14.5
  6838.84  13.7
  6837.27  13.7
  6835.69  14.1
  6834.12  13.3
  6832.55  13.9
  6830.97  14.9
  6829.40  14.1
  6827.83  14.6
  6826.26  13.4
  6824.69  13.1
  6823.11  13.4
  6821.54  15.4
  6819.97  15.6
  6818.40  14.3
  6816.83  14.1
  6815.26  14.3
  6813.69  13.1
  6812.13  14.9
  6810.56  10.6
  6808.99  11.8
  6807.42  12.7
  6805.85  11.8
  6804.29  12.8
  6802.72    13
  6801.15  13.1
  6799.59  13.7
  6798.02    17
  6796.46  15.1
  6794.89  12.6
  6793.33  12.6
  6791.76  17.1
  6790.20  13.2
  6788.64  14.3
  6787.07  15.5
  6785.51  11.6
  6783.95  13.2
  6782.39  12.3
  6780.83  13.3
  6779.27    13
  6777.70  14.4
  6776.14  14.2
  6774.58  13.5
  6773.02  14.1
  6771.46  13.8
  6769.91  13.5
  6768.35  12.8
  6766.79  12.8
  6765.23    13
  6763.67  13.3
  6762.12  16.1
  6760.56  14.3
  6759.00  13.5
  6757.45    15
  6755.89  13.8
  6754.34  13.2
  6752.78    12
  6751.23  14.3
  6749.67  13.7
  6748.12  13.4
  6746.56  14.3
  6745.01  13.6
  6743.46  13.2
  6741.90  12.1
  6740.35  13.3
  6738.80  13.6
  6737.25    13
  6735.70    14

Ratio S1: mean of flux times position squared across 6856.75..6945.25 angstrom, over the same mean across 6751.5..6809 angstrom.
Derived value 1.0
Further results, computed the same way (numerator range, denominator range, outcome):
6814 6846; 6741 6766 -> 1.05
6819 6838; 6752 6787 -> 1.06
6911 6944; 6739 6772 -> 1.05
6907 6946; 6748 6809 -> 1.04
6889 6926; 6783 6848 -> 1.01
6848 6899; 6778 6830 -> 1.02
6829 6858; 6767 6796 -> 1.04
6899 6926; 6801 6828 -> 1.04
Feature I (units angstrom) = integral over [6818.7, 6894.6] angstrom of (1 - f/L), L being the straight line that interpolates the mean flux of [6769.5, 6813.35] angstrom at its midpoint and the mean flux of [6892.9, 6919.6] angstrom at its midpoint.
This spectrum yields -1.3 angstrom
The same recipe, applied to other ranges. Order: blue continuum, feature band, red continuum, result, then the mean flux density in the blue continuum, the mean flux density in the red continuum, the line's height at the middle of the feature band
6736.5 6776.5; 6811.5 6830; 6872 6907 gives -0.77 angstrom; 13.6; 13.7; 13.6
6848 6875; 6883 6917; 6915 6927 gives -0.47 angstrom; 13.8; 13.3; 13.5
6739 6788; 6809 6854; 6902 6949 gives -0.86 angstrom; 13.6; 13.7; 13.6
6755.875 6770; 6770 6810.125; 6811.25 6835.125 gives 1.17 angstrom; 13.8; 14.1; 14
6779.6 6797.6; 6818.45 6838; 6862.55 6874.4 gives -0.57 angstrom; 13.8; 13.7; 13.7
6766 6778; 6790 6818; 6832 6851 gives 0.27 angstrom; 13.6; 13.8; 13.7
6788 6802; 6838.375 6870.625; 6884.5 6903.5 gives 0.56 angstrom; 14.3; 13.7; 14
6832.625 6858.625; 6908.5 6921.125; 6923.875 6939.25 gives 0.46 angstrom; 13.8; 13.9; 13.8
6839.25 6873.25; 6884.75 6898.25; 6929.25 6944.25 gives 0.04 angstrom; 13.7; 13.8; 13.8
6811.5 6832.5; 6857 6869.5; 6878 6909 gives 0.28 angstrom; 14.2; 13.7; 13.9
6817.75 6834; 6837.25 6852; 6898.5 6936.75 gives 0.31 angstrom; 14.2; 13.6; 14.1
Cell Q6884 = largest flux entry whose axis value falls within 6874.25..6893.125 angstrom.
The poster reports 14.6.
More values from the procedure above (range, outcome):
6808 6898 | 15.6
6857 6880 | 14.4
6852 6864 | 14.2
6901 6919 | 14.3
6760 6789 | 16.1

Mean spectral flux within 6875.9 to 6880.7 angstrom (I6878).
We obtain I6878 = 13.6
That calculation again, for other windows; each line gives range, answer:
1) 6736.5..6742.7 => 13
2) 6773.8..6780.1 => 13.8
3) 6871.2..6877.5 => 13.8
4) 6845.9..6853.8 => 14.1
